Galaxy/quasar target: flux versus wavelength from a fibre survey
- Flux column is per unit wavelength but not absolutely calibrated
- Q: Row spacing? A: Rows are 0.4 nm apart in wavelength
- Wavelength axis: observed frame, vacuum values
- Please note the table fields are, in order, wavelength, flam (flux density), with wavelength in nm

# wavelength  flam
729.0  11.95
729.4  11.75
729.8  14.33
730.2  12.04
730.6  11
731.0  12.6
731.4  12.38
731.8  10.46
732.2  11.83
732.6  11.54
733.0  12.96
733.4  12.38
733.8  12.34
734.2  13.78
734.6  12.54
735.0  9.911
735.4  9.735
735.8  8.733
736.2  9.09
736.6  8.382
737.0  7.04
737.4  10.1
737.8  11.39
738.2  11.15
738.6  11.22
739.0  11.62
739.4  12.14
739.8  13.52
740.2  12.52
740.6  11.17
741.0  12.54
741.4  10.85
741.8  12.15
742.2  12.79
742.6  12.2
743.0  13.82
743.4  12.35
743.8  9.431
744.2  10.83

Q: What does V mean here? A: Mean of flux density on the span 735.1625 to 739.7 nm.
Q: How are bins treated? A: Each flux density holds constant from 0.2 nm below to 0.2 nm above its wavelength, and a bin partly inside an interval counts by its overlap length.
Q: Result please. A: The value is 10.1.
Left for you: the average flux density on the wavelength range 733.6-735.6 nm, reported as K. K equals 11.7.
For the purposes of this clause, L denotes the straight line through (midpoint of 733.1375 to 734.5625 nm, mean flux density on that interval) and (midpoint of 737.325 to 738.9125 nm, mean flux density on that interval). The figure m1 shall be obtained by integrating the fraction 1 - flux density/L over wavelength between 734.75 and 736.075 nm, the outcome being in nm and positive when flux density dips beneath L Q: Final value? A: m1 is 0.286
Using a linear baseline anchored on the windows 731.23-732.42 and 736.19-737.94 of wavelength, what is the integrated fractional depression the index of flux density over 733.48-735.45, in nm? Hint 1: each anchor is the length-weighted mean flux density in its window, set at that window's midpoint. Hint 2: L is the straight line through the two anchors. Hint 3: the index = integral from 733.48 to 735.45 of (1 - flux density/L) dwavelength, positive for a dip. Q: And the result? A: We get -0.287 nm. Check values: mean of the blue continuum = 11.5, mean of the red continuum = 9.14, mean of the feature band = 11.9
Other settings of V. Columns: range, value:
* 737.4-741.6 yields 11.7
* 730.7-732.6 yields 11.7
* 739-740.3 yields 12.6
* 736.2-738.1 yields 9.31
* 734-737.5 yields 9.92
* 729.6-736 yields 11.8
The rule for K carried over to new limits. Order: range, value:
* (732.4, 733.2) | 12.3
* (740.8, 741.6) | 11.7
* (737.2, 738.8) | 11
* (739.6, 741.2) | 12.4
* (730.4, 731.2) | 11.8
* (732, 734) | 12.2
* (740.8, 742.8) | 12.1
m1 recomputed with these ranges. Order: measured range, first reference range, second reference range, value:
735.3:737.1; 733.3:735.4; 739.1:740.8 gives 0.513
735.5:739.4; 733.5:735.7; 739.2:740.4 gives 0.719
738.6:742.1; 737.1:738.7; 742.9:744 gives -0.283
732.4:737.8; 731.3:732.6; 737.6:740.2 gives 0.452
